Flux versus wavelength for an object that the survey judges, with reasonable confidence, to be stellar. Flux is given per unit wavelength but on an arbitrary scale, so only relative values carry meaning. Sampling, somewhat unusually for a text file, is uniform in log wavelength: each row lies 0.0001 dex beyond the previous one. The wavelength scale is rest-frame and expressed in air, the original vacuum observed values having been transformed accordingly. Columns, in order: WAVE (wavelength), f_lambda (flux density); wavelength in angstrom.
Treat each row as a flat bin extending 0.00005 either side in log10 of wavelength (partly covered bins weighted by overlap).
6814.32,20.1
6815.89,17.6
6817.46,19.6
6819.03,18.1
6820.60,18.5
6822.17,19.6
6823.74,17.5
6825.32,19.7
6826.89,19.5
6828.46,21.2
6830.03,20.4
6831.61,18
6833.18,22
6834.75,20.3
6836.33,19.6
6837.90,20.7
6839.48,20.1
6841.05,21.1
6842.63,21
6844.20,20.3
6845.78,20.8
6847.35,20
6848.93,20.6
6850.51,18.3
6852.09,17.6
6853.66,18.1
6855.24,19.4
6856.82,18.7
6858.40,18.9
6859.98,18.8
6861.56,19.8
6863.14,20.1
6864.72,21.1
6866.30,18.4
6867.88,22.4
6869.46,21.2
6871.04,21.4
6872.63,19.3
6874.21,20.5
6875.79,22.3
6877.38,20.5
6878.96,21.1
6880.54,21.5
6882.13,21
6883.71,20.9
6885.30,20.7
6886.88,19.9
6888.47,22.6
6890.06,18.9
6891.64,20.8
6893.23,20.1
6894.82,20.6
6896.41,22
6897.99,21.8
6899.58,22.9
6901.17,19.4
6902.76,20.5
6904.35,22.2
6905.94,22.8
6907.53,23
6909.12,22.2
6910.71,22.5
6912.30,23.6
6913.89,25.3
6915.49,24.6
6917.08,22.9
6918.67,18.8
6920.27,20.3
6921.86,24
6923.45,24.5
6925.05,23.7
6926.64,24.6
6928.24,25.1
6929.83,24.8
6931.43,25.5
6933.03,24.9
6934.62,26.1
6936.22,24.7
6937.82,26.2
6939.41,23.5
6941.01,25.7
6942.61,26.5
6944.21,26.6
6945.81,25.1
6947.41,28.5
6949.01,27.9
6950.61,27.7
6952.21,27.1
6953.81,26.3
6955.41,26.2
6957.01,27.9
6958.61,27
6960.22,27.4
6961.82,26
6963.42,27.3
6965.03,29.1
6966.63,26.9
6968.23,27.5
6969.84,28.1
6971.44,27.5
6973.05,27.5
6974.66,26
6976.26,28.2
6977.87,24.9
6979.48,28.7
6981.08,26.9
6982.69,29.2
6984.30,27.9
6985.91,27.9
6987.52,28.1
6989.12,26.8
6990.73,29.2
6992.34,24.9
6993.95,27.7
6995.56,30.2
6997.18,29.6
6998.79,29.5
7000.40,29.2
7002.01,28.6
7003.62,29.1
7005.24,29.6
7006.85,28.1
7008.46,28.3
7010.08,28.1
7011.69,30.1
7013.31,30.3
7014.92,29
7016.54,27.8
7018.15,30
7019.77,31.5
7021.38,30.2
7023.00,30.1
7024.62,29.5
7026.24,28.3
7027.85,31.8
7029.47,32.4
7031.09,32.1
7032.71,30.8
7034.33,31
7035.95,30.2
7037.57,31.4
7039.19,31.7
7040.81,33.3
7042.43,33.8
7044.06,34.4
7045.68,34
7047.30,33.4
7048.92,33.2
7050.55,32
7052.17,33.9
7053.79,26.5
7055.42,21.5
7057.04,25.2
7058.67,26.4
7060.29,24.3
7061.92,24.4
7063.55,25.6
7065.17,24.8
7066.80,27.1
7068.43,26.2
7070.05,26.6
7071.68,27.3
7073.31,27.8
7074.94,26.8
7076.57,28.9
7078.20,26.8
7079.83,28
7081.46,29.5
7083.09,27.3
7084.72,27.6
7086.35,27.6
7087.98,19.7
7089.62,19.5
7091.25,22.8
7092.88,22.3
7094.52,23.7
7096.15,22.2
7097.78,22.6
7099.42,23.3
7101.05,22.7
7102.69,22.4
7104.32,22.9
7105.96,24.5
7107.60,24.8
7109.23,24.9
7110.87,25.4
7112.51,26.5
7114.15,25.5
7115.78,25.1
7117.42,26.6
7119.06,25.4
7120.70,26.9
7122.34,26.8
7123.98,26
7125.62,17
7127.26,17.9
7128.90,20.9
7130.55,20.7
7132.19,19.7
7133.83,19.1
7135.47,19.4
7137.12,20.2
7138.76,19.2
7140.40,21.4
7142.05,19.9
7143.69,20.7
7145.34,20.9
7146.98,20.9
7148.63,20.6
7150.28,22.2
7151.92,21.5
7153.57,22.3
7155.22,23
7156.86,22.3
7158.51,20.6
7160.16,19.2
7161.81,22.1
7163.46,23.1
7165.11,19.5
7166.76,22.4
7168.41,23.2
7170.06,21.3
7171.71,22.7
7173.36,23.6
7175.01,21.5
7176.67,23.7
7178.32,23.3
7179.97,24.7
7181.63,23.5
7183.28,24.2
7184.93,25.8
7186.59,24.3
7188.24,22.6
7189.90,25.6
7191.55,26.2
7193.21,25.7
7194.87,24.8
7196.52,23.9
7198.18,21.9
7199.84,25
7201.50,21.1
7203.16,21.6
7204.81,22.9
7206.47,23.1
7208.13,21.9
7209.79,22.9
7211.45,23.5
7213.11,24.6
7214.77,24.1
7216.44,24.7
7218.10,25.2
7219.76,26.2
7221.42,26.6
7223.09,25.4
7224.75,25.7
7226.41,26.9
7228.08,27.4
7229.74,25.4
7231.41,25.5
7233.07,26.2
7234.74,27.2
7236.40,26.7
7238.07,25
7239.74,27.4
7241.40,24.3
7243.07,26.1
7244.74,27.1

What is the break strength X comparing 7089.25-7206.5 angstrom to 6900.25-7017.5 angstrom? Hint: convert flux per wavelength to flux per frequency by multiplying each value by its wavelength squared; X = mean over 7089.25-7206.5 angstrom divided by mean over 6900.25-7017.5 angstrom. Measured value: 0.91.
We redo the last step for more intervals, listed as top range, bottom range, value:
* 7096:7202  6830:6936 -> 1.15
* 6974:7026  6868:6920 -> 1.37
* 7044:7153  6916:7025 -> 0.94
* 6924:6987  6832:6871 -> 1.37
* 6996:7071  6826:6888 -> 1.53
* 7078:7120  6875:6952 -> 1.12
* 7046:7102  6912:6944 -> 1.12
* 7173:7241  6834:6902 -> 1.33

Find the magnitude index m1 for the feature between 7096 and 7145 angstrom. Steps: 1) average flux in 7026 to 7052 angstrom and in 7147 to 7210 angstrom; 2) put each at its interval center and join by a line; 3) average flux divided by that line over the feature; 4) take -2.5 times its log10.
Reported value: 0.181 mag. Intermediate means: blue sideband 32.2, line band 22.7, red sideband 22.9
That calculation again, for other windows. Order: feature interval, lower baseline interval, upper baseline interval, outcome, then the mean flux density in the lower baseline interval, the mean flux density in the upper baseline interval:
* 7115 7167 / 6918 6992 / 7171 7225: 0.136 mag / 26.3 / 24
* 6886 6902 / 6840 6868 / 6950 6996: 0.070 mag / 19.7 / 27.4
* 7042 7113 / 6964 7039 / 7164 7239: 0.034 mag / 28.9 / 24.2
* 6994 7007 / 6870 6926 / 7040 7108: -0.188 mag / 21.7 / 26.6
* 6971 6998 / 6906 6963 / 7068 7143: -0.125 mag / 25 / 23.9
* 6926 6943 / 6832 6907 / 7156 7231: -0.191 mag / 20.5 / 23.7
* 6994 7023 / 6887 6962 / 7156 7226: -0.224 mag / 24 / 23.5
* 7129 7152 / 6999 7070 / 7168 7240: 0.274 mag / 29.5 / 24.4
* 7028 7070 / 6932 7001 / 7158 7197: -0.153 mag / 27.2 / 23.2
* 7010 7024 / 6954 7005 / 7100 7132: -0.119 mag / 27.8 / 23.7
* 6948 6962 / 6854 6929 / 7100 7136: -0.231 mag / 21.4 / 23.3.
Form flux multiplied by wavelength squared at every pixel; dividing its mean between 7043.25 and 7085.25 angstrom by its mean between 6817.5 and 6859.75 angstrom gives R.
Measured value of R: 1.5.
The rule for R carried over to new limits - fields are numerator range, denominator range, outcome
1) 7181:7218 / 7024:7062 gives 0.82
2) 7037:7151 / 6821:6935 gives 1.26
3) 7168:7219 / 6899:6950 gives 1.06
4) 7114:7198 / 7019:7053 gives 0.73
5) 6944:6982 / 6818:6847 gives 1.42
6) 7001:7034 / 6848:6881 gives 1.56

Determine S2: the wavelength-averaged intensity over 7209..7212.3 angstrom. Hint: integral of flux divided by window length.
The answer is 23.2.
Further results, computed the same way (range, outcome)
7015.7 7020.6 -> 29.8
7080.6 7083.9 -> 28.4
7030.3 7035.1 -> 31.3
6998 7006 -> 29.2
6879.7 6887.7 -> 20.8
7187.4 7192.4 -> 24.8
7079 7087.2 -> 28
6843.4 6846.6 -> 20.6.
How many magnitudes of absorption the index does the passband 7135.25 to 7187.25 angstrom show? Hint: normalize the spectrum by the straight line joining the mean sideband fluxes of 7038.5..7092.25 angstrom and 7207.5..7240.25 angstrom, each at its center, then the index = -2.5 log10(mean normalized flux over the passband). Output 0.20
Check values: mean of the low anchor 27.8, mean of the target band 22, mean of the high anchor 25.4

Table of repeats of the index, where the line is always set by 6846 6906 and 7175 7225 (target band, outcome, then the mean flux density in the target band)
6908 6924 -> -0.10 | 22.9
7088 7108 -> 0.01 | 22.6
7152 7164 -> 0.09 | 21.7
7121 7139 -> 0.12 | 20.9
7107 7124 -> -0.12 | 25.8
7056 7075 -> -0.15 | 26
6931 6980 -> -0.24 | 26.7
